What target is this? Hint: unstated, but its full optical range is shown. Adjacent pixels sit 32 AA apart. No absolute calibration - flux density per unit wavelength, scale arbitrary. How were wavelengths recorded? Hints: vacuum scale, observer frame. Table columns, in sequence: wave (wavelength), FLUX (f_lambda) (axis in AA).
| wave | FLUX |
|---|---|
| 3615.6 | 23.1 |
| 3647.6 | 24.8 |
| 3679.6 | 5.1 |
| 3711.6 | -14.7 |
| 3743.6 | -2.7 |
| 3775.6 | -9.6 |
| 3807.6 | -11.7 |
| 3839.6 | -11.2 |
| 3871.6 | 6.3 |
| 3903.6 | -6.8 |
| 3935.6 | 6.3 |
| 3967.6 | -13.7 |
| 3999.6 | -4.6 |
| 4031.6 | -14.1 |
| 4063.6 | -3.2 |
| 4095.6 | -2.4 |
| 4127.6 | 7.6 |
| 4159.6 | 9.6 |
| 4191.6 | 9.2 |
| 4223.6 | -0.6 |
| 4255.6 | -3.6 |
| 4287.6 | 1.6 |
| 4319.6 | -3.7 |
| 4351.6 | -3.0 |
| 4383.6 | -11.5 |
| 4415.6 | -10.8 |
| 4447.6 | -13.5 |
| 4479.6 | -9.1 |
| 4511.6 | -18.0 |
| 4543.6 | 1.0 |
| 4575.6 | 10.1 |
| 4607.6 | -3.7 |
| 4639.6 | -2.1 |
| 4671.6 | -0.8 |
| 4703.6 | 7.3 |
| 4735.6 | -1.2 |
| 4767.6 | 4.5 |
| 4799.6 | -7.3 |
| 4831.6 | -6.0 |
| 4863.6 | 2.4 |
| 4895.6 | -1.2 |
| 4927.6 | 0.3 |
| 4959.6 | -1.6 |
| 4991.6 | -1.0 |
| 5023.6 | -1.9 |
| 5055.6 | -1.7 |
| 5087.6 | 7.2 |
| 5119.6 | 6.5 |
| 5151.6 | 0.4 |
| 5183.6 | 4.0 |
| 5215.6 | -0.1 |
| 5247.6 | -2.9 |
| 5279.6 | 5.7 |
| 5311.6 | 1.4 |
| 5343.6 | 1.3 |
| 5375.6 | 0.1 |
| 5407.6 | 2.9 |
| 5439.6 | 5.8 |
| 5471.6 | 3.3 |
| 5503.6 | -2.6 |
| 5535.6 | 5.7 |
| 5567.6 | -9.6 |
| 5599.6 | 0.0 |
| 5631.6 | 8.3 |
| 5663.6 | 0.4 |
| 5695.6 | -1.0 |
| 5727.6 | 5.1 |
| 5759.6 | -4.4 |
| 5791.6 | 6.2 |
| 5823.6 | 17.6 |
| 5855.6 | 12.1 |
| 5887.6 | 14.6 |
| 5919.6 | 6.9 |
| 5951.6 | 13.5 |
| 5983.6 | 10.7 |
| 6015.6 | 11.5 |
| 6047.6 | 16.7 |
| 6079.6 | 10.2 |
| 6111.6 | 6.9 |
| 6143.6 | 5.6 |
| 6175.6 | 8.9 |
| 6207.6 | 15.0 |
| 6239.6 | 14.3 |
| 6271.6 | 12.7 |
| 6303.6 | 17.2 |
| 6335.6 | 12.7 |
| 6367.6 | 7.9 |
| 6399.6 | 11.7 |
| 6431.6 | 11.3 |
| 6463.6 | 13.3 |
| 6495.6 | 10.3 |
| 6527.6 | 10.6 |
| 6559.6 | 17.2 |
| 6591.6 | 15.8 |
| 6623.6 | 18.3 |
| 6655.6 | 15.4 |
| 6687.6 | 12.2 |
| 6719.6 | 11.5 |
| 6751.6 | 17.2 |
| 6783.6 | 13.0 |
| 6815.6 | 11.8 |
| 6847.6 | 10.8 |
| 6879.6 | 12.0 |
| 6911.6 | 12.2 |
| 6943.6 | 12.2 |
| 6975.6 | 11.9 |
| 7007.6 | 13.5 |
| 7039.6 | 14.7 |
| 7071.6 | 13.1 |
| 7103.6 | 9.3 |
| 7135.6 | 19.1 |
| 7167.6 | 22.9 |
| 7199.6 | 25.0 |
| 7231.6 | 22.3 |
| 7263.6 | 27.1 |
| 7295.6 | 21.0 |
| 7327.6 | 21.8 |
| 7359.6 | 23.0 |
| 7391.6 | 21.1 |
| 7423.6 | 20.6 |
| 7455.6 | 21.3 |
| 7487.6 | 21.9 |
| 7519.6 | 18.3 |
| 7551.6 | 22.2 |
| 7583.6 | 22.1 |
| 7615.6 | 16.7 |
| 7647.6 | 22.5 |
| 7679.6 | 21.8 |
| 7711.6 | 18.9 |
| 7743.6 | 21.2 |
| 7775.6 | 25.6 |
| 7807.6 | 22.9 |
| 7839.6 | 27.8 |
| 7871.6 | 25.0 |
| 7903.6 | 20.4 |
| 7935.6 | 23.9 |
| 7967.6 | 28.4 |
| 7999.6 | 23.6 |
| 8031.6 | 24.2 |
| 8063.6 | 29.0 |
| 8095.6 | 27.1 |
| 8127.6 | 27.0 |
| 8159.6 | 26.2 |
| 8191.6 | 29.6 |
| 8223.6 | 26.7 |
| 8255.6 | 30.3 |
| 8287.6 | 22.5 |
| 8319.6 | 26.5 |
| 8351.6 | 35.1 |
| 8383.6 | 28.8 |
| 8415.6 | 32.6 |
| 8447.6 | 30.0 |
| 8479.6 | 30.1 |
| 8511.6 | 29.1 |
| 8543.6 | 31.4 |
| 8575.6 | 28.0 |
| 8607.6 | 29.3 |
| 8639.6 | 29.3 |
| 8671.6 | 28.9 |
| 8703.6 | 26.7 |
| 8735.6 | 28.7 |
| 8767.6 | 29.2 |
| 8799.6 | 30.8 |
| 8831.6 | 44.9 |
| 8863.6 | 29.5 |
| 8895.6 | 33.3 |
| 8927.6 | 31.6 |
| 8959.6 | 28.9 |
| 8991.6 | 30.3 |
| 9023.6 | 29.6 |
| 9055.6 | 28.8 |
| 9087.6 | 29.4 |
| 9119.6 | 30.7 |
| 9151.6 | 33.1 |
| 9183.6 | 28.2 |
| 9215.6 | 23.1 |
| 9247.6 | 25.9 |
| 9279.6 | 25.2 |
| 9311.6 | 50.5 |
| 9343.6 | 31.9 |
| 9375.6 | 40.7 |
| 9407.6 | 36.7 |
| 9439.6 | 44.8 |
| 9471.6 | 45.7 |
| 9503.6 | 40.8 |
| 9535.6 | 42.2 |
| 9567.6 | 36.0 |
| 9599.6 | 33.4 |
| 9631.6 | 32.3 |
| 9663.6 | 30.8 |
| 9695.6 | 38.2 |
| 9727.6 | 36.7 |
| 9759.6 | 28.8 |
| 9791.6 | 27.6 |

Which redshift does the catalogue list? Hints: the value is 0.791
